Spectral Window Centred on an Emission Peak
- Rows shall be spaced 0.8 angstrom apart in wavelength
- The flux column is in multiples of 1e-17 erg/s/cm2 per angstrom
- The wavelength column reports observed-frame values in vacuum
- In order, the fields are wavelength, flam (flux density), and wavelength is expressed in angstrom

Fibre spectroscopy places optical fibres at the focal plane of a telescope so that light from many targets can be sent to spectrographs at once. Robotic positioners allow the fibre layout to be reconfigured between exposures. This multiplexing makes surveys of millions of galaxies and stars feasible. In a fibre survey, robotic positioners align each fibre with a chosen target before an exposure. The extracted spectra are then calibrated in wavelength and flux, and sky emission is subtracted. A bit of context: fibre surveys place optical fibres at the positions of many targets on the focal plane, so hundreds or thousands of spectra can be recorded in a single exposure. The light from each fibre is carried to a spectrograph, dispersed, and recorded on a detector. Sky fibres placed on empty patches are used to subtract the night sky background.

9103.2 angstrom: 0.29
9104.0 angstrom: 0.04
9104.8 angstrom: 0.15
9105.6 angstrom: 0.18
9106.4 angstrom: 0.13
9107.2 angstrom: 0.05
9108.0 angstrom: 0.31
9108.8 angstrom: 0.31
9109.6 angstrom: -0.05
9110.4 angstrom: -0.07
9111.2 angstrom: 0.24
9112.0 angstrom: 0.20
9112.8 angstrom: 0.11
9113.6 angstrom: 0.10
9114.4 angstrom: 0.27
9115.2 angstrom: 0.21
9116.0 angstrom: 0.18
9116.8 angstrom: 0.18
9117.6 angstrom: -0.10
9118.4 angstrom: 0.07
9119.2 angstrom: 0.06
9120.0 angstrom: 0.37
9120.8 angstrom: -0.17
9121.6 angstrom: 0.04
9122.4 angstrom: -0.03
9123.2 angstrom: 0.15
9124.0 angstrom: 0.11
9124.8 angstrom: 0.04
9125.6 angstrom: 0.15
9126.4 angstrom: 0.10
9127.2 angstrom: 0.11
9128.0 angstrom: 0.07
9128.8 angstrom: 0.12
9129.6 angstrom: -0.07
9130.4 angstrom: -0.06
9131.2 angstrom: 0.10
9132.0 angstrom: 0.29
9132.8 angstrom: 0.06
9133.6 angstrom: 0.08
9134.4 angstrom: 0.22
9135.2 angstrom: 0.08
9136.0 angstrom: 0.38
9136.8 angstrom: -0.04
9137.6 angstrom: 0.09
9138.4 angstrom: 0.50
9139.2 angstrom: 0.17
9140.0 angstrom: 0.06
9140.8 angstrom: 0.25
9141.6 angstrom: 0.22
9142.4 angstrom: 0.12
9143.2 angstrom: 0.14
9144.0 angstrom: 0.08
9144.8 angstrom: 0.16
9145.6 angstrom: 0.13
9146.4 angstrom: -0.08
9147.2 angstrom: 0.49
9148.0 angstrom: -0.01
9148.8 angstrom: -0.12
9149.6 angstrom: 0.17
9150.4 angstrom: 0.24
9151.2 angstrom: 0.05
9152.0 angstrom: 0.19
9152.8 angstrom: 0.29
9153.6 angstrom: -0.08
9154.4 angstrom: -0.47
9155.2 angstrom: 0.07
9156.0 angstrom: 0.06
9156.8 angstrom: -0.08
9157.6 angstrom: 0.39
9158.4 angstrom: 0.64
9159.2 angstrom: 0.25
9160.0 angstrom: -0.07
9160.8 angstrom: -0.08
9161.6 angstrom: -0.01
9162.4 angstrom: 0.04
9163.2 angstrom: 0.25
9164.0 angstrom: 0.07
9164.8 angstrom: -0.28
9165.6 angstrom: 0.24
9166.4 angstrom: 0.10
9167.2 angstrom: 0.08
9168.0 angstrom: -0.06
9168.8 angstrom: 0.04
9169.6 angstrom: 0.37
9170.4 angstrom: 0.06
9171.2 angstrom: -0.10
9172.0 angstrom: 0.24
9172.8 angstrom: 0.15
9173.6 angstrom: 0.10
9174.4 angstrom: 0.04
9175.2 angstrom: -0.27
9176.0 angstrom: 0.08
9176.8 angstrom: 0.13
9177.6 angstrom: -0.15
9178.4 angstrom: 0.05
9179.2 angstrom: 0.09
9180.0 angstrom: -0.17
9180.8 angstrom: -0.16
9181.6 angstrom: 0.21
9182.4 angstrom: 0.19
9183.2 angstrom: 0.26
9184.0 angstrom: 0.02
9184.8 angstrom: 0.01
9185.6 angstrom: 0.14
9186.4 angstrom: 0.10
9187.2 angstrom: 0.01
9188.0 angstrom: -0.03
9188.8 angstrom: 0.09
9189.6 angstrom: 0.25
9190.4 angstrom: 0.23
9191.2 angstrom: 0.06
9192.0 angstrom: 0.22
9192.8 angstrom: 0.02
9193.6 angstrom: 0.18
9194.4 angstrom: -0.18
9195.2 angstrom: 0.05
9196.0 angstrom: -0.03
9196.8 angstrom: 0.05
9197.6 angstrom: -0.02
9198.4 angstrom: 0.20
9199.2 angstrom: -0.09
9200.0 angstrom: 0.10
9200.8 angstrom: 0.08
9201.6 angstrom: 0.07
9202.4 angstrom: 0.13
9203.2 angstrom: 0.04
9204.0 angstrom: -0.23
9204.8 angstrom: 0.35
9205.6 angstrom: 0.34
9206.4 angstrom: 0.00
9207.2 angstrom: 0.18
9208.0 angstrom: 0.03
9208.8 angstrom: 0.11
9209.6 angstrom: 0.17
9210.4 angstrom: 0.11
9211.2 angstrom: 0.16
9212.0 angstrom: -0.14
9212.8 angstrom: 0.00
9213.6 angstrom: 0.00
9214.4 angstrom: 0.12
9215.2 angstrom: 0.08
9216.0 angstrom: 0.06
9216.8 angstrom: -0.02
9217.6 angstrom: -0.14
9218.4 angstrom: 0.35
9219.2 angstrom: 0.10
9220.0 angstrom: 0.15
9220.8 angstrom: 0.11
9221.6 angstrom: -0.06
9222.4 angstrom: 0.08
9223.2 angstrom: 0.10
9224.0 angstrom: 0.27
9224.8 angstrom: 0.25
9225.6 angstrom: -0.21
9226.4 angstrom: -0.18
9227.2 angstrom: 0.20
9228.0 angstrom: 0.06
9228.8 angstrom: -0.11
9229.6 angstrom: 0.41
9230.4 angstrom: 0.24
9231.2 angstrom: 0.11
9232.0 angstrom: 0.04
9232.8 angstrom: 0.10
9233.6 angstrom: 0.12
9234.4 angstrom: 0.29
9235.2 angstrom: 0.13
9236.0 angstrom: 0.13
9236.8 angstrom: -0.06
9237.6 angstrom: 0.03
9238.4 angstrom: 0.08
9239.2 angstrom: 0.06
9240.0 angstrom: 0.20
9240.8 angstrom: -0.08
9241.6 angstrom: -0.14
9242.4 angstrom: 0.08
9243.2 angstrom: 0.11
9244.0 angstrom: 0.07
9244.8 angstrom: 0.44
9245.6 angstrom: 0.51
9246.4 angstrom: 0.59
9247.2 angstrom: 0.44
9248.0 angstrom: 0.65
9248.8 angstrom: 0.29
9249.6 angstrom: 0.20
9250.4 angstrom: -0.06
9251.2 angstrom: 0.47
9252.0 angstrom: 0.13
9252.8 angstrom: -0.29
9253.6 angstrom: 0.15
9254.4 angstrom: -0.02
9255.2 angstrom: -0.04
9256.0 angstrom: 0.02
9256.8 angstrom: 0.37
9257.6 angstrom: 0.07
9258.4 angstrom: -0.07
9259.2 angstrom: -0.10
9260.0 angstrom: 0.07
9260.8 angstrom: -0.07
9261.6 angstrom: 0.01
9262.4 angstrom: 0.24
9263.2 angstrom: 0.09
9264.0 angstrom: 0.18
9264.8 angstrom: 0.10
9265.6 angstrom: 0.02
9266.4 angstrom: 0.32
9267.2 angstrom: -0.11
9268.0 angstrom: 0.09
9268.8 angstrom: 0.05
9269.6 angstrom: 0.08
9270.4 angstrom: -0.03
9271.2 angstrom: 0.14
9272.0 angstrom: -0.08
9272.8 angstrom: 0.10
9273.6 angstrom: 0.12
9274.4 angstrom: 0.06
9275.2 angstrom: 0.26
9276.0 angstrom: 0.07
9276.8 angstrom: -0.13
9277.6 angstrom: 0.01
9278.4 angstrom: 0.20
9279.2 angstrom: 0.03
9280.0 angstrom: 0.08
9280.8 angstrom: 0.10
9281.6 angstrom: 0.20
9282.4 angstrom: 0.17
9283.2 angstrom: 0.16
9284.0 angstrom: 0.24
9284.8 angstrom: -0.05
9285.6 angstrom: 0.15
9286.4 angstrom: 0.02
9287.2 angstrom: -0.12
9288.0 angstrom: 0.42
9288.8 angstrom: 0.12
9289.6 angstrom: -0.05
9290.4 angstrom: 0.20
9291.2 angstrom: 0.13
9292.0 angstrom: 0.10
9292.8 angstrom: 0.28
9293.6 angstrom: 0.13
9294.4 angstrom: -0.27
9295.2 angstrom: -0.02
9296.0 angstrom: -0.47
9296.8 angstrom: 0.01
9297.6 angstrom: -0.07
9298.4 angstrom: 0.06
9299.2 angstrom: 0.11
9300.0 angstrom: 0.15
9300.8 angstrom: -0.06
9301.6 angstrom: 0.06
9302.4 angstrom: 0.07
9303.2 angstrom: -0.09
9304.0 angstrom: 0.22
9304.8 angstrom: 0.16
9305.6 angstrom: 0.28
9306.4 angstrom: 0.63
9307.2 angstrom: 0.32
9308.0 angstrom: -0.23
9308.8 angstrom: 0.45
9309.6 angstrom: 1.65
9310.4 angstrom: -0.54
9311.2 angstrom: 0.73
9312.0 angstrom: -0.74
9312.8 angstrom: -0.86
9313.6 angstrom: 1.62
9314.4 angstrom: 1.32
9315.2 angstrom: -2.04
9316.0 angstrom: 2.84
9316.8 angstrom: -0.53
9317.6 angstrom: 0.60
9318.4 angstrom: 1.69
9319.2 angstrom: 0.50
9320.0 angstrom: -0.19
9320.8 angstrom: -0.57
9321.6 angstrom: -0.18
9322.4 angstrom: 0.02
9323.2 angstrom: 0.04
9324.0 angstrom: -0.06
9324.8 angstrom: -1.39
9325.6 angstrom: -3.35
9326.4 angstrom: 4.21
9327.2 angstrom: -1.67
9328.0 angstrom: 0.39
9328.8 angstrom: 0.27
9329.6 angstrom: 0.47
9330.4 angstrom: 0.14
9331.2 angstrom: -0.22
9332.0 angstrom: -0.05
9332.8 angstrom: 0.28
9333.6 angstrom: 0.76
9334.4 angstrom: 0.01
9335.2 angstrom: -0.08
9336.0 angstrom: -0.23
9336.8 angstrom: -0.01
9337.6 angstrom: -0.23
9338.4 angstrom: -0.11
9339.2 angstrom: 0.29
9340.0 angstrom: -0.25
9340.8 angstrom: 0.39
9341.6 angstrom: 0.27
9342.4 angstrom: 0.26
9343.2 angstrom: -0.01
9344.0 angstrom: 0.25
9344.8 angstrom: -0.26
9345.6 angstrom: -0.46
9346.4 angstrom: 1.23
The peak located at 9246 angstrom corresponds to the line H-beta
